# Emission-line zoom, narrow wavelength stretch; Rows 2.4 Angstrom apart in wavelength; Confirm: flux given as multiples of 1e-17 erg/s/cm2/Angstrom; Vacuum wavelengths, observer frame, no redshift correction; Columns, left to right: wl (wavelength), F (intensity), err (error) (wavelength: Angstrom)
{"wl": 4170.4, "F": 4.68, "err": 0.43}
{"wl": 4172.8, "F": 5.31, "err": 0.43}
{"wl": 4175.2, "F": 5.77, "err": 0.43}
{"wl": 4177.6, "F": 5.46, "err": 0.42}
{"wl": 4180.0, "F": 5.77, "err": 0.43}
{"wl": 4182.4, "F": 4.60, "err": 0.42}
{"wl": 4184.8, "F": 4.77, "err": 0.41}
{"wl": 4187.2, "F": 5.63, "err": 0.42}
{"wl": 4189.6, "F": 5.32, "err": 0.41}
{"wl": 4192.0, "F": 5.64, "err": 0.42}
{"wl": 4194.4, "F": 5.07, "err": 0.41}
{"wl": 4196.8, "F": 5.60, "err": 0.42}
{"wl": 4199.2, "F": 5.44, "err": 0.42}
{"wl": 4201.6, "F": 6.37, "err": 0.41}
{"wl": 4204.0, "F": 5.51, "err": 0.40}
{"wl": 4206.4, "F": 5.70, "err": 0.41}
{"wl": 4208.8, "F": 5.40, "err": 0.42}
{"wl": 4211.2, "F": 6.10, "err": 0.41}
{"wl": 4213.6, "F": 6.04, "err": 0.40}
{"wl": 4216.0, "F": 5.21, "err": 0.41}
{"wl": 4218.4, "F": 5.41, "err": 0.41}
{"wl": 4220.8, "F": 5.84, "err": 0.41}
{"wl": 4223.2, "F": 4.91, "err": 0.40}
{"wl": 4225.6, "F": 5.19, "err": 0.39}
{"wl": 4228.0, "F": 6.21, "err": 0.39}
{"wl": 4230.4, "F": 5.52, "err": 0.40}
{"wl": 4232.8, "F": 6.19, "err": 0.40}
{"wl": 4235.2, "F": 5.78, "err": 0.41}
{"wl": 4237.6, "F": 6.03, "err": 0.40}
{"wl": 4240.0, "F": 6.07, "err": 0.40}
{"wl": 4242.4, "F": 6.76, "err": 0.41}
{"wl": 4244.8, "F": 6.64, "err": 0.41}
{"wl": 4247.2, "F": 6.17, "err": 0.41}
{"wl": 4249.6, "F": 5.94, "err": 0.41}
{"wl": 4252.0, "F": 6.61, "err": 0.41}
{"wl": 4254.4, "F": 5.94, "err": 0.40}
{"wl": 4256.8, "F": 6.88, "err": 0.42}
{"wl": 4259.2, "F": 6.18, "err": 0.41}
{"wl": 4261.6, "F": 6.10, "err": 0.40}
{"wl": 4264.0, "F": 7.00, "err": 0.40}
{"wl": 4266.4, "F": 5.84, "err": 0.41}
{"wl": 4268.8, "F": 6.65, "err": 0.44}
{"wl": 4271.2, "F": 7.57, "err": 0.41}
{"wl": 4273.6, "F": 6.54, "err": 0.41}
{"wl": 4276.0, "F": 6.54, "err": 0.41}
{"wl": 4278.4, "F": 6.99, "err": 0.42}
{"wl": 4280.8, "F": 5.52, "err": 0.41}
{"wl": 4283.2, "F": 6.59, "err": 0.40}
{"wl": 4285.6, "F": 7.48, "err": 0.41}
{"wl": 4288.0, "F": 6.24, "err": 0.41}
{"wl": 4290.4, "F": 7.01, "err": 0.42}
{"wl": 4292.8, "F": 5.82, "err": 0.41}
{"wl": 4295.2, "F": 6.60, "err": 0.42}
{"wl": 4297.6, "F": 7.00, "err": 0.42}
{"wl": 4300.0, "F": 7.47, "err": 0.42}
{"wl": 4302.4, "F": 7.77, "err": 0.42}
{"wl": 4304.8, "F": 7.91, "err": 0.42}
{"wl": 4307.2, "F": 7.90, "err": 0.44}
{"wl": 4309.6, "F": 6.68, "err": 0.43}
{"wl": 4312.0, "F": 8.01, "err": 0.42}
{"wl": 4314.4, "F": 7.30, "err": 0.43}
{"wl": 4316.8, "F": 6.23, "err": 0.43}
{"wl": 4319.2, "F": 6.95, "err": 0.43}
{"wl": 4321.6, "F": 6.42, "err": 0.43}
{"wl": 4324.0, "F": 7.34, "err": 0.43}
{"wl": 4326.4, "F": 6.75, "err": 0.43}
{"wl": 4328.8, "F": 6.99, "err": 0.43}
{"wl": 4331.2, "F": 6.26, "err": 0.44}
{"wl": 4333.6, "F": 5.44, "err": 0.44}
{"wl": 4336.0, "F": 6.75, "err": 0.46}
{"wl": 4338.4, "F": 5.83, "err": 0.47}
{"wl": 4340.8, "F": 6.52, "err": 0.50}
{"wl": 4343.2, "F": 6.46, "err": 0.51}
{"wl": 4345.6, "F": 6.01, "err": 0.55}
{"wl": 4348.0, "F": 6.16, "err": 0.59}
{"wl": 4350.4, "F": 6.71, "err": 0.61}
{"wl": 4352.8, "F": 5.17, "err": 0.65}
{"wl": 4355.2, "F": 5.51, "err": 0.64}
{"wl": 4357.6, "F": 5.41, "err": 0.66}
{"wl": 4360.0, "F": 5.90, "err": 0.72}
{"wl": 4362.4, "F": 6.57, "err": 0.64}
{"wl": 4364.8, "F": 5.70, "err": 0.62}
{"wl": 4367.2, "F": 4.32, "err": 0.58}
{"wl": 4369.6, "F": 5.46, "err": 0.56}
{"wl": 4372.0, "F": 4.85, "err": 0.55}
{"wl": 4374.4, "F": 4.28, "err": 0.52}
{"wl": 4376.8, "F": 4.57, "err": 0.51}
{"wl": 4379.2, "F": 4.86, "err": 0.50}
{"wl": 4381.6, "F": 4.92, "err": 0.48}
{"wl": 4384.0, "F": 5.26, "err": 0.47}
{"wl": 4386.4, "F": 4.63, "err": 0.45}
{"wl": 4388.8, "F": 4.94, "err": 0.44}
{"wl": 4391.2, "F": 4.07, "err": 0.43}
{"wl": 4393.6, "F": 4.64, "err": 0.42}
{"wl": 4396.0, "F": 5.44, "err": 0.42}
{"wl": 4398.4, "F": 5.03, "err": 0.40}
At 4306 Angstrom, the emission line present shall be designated C III] 1909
